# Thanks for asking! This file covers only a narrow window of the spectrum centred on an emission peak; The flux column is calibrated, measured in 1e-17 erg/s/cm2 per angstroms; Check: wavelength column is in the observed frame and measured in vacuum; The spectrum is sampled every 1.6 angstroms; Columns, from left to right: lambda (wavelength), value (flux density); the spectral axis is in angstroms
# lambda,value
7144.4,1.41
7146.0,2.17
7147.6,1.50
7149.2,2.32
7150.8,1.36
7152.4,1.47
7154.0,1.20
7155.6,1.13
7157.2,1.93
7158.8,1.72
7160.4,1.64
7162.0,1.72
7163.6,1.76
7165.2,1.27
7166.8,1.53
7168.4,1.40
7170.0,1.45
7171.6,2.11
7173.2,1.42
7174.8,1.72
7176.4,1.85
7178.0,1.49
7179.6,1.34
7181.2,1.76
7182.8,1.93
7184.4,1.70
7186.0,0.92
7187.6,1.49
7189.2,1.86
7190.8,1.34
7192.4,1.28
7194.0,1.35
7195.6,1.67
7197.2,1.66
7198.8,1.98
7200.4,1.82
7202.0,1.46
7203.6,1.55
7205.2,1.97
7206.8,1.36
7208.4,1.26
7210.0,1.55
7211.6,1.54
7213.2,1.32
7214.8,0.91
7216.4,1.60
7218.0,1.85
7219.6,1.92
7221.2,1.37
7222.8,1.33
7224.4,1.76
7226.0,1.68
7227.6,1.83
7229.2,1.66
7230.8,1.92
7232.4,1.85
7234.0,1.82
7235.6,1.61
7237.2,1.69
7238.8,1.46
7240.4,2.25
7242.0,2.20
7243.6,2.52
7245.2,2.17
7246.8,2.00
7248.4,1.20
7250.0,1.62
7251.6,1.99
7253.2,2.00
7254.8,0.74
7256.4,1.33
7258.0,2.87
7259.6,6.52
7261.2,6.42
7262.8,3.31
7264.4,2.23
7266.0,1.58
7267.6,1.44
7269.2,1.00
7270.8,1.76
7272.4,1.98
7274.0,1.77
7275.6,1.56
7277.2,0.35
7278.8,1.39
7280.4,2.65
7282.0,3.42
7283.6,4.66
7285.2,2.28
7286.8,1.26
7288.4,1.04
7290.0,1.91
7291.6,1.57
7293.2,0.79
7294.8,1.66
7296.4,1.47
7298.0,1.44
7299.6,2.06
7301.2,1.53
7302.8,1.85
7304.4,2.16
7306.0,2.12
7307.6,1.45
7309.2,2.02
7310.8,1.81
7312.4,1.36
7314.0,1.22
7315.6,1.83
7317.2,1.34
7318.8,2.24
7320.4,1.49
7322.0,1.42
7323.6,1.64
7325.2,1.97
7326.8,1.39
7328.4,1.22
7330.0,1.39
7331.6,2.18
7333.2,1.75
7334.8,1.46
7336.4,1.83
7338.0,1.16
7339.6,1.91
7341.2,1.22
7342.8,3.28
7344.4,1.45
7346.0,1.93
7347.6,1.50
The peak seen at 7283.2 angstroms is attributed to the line [N II] 6583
